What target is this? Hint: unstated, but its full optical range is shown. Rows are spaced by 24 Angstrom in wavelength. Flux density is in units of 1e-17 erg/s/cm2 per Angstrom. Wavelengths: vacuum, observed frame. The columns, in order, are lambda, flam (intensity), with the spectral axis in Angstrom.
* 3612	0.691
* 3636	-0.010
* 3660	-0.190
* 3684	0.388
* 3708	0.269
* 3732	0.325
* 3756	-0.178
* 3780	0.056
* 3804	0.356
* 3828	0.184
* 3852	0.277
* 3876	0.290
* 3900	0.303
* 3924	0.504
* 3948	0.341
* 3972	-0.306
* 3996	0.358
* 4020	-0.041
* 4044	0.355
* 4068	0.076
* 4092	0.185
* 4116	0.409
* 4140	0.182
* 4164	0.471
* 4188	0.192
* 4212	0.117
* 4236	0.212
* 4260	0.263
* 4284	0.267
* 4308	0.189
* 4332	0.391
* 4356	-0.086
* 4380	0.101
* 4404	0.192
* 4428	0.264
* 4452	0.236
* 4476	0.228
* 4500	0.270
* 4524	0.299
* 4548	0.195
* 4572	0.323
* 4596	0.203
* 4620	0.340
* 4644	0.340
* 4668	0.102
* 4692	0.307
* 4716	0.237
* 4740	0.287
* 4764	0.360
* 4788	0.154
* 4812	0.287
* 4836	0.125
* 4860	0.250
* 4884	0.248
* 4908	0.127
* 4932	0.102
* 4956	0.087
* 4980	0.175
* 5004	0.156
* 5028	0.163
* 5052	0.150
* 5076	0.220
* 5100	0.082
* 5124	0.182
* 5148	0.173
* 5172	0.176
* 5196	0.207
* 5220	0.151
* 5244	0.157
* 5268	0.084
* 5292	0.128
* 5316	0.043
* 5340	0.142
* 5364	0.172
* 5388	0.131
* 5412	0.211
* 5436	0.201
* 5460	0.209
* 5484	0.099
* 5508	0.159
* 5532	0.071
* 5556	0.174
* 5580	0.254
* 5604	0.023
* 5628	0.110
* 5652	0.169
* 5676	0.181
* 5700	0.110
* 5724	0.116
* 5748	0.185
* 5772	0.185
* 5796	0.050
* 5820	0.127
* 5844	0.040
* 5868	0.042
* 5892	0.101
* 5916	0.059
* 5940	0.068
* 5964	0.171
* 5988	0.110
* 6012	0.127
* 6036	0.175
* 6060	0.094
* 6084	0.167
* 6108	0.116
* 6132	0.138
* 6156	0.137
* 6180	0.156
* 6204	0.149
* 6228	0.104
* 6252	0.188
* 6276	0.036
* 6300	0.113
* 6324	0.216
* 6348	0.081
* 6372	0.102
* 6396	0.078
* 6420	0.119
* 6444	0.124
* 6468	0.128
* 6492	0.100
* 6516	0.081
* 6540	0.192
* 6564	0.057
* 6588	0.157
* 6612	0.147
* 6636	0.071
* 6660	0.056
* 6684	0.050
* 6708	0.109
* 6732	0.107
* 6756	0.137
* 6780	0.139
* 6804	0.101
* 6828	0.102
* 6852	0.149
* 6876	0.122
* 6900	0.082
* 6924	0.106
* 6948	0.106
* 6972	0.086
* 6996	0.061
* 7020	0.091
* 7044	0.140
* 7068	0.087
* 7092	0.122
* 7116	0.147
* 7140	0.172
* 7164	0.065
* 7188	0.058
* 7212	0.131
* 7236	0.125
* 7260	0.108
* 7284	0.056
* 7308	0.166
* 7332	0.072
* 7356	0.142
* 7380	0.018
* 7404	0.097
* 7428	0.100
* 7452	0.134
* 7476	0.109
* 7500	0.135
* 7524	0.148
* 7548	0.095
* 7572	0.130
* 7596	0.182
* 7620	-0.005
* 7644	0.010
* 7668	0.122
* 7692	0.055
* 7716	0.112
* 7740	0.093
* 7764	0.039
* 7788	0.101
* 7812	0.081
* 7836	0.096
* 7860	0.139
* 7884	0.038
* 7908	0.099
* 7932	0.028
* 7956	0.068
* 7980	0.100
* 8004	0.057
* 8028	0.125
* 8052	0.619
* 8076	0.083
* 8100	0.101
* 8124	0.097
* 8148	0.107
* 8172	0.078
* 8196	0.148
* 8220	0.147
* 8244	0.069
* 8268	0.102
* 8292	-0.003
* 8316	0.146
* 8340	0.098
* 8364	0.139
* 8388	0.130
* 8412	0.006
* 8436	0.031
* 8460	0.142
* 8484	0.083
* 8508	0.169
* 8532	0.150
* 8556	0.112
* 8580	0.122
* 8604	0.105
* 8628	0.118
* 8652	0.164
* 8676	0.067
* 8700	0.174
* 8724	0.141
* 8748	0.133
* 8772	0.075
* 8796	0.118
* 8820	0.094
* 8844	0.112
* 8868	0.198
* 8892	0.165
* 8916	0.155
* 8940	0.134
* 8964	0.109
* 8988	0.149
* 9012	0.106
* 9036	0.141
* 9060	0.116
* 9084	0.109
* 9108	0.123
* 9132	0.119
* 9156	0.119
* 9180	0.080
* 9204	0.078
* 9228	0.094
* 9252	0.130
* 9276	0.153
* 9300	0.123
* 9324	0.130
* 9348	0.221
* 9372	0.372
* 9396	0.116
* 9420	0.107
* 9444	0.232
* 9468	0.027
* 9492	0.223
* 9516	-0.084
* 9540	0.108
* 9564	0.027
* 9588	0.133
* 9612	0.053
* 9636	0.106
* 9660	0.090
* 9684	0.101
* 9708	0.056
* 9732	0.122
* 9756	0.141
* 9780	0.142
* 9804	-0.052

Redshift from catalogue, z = 1.159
